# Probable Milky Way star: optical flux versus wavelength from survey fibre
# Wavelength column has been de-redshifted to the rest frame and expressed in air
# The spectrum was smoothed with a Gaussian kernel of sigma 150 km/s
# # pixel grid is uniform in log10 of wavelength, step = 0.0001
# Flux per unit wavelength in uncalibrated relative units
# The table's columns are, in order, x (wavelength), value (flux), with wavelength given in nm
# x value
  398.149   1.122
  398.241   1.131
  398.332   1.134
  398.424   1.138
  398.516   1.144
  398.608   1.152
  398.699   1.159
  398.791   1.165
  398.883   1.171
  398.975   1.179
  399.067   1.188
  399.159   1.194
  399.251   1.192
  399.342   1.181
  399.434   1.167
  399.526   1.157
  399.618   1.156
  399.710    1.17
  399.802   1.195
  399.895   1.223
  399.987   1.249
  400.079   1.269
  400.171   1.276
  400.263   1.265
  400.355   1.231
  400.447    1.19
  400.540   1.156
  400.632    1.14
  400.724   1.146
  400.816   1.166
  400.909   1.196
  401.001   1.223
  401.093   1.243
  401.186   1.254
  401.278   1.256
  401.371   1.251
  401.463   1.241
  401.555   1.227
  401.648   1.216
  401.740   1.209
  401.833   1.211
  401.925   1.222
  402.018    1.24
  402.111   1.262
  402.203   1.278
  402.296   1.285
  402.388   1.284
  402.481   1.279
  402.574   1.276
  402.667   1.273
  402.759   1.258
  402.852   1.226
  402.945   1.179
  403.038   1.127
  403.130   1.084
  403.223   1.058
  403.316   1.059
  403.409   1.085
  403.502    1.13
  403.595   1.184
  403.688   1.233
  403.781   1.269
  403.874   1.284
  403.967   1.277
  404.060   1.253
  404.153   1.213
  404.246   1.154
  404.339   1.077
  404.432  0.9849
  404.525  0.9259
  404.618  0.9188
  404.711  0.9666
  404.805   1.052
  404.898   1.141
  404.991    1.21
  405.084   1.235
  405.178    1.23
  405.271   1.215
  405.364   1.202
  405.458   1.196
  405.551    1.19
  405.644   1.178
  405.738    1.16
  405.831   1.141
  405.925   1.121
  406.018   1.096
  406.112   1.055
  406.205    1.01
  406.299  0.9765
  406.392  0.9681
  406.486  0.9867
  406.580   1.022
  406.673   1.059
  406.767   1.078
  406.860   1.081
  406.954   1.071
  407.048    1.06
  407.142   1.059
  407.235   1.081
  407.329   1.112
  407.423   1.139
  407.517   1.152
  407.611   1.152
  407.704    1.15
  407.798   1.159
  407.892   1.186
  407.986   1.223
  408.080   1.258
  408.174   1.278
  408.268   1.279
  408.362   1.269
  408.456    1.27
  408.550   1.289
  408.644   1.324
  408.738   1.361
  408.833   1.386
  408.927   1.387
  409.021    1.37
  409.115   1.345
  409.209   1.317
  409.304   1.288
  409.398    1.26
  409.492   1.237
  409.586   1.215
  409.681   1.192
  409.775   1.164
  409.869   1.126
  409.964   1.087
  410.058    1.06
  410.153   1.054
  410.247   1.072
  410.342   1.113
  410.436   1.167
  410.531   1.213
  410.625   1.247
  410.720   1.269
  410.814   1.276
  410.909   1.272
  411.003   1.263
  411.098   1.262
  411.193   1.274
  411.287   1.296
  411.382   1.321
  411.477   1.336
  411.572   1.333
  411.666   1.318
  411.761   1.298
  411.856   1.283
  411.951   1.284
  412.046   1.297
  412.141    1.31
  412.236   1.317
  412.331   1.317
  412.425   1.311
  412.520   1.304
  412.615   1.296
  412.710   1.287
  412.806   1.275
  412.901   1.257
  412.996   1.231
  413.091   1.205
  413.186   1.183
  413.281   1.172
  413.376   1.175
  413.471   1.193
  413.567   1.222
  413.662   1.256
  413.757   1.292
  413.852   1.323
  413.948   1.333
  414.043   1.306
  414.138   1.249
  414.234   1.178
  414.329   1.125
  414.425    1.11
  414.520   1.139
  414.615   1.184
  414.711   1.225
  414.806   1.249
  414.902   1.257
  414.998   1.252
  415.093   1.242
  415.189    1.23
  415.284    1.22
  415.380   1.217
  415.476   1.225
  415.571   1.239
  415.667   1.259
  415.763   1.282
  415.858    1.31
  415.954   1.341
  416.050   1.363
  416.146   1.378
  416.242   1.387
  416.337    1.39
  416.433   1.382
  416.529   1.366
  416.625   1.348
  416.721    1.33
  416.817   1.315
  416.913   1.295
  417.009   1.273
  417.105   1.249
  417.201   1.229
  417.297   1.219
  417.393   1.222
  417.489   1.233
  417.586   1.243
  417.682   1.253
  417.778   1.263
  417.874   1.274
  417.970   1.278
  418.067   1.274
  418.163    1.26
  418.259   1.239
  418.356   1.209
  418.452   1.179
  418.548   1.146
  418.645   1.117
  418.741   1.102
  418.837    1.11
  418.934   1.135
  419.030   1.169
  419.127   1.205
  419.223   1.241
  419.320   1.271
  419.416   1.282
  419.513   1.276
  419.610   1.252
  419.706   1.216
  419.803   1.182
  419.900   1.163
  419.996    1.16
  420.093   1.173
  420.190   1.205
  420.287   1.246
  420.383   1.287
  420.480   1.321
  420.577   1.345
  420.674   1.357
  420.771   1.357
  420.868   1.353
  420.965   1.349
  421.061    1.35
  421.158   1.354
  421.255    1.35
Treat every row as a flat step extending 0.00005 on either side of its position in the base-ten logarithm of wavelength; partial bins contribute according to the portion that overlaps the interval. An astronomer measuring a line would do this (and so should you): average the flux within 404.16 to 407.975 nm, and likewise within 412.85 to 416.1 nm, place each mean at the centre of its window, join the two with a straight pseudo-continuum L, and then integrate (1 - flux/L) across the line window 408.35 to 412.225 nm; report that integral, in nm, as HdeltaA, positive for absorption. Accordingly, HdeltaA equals -0.29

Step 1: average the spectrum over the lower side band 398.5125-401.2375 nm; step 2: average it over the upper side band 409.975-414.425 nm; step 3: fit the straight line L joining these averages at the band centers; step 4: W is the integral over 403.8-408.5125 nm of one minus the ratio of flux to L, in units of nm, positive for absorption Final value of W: 0.341 nm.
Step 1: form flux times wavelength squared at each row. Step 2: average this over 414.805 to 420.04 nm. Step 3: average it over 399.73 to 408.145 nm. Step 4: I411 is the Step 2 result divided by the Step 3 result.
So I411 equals 1.15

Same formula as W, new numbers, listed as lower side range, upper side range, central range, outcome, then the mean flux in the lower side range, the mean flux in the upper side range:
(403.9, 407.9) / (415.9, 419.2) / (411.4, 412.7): -0.13 nm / 1.11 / 1.26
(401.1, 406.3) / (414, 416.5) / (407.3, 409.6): -0.09 nm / 1.17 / 1.26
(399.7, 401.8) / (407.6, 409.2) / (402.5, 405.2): 0.20 nm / 1.22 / 1.28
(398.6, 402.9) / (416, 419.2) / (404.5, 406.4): 0.18 nm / 1.22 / 1.26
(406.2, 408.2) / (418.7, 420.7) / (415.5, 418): -0.21 nm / 1.1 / 1.22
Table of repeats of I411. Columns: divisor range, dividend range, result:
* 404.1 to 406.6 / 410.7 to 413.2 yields 1.21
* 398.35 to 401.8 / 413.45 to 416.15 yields 1.12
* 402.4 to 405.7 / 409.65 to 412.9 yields 1.11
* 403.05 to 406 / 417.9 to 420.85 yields 1.15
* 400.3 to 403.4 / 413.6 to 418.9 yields 1.11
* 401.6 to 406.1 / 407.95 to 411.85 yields 1.10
